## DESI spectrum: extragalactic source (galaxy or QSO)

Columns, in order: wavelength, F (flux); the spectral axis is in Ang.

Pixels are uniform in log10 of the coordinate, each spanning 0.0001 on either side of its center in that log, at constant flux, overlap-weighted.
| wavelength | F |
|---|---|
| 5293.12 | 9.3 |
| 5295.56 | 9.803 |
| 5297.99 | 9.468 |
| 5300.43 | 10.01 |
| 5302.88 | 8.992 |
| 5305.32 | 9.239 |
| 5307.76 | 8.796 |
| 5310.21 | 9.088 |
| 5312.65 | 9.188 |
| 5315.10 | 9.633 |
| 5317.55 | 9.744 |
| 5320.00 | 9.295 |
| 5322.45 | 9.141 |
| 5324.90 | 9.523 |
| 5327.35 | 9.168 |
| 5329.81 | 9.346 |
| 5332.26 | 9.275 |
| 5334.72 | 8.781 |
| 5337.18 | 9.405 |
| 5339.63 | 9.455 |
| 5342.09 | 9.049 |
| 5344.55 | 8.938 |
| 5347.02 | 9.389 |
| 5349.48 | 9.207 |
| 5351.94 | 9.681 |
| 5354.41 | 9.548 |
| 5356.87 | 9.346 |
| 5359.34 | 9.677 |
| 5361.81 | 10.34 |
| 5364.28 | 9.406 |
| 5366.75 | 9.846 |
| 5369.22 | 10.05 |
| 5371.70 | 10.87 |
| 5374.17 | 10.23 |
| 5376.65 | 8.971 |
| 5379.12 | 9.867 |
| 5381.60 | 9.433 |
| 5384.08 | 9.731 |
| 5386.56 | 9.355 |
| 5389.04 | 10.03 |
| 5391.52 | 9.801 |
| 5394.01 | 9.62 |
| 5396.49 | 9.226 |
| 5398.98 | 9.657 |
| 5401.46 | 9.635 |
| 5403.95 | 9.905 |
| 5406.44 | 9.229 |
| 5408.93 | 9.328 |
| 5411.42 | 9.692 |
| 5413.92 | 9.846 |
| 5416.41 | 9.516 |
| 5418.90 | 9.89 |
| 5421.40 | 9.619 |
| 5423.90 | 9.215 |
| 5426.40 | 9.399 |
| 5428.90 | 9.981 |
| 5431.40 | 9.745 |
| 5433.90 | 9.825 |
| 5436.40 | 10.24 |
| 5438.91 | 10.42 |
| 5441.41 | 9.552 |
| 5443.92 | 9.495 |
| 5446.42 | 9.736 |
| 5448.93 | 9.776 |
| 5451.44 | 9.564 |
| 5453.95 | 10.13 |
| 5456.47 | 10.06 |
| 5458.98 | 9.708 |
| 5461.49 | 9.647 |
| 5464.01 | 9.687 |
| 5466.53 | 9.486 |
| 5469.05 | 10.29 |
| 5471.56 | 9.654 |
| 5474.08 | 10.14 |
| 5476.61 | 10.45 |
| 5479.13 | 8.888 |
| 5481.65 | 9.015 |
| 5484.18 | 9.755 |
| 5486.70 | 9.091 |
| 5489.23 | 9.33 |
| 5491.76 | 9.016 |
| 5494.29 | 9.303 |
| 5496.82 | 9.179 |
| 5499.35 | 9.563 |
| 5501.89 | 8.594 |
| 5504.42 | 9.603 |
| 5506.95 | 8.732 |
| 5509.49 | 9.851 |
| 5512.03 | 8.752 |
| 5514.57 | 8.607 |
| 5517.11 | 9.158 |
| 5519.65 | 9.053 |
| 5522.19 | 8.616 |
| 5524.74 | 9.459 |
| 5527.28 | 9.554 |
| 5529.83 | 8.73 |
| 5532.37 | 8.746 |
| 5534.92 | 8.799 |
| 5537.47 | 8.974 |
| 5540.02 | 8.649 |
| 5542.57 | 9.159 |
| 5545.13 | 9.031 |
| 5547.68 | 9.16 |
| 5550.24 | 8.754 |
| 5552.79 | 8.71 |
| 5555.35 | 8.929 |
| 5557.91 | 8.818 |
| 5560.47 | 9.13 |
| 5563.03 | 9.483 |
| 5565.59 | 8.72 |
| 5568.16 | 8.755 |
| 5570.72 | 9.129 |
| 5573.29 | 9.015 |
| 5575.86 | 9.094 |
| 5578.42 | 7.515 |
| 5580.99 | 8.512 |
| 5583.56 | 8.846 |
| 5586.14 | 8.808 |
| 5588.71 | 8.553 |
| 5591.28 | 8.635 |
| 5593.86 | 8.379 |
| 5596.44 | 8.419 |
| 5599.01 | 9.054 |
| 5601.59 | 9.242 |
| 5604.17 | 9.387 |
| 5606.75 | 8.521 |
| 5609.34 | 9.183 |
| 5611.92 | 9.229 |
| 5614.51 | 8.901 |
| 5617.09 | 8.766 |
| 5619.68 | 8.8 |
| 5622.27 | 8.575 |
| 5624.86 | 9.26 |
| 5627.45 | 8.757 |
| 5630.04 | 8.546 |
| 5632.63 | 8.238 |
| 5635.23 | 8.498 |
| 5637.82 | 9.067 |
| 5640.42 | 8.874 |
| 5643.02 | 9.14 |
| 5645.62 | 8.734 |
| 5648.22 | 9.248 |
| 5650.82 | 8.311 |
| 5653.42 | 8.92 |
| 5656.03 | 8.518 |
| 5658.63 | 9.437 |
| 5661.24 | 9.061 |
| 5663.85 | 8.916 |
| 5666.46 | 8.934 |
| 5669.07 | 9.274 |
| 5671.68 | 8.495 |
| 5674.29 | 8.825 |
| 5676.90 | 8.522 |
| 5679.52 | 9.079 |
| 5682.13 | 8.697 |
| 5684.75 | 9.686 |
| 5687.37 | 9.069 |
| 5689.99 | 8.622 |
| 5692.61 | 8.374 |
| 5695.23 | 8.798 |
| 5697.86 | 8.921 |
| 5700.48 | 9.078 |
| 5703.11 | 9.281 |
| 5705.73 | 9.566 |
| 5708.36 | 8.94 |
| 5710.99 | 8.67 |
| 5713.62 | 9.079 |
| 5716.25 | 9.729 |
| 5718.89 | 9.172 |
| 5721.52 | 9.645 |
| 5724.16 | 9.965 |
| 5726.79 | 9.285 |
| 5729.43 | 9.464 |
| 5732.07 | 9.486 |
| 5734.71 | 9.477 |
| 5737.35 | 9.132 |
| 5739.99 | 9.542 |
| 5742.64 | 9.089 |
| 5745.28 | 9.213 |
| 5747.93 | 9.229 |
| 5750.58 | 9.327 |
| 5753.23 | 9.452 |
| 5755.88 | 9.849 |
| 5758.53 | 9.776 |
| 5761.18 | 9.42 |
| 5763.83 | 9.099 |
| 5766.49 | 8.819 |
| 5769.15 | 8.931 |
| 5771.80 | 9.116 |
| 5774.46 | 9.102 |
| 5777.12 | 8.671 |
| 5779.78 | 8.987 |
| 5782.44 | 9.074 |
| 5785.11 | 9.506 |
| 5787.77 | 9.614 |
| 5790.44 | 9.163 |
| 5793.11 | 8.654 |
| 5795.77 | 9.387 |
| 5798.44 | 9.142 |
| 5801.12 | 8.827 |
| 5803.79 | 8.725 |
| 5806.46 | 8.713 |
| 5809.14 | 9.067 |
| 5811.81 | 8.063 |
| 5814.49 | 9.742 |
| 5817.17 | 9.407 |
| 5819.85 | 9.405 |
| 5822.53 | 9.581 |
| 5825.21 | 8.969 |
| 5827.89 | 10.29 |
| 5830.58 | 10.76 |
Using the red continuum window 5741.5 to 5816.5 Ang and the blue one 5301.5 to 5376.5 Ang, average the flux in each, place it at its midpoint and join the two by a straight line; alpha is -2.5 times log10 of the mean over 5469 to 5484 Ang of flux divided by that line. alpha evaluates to -0.04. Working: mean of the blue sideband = 9.45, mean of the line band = 9.7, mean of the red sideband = 9.14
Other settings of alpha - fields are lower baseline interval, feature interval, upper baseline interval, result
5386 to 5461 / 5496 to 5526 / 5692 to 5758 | 0.06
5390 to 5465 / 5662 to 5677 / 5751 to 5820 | 0.05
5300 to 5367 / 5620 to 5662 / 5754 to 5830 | 0.05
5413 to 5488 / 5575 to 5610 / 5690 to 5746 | 0.09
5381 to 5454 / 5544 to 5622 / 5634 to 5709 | 0.04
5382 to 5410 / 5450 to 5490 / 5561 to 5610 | -0.05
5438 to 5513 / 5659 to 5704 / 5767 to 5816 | 0.03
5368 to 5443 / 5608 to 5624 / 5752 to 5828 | 0.06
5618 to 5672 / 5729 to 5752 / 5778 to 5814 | -0.04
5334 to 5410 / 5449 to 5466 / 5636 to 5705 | -0.04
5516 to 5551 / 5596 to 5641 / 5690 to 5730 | 0.03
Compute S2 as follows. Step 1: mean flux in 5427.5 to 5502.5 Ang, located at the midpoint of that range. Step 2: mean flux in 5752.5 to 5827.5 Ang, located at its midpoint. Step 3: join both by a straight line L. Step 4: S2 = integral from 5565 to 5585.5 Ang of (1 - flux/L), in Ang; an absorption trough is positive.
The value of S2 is 1.7 Ang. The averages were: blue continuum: 9.65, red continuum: 9.16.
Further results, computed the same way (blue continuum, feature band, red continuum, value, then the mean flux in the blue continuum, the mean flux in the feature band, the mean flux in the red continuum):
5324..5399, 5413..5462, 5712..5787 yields -1.36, 9.55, 9.77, 9.31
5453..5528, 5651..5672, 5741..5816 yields 0.71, 9.41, 8.93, 9.13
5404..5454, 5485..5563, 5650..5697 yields 2.78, 9.71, 9.05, 8.87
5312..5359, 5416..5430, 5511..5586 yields -0.70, 9.33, 9.6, 8.89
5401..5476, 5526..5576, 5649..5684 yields 1.88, 9.75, 8.96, 8.87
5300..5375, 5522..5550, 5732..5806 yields 1.04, 9.46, 8.99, 9.2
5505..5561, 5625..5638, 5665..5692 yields 0.42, 8.98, 8.64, 8.91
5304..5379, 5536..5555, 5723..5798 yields 0.92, 9.46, 8.92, 9.28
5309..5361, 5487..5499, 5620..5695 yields -0.17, 9.34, 9.22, 8.84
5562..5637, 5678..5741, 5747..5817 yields -1.38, 8.79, 9.2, 9.14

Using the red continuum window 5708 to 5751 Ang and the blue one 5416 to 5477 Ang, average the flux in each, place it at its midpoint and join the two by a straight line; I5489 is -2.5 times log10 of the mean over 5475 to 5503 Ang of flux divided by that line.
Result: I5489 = 0.05 mag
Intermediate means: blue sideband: 9.8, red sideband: 9.33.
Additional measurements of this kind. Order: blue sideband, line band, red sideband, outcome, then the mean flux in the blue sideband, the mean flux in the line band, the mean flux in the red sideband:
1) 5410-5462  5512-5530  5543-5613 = 0.02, 9.77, 9.02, 8.85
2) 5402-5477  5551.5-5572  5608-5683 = 0.03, 9.76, 8.96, 8.86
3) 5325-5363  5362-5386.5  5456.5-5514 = -0.05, 9.38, 9.82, 9.44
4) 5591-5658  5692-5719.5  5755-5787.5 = 0.00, 8.82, 9.07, 9.2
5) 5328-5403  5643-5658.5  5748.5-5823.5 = 0.06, 9.57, 8.83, 9.16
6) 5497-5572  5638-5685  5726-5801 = 0.03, 9.01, 8.91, 9.24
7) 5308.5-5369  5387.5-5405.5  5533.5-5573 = -0.05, 9.4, 9.68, 8.95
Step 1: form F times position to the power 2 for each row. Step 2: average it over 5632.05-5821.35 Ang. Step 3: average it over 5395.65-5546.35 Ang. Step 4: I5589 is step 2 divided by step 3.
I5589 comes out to 1.1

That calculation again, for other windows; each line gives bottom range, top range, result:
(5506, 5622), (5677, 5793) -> 1.10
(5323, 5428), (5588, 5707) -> 1.03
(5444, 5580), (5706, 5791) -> 1.10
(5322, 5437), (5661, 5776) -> 1.08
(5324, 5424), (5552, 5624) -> 1.00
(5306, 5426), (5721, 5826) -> 1.12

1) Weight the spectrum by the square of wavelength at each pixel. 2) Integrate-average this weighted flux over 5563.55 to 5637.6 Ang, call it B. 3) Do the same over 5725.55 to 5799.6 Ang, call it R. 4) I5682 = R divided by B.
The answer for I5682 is 1.1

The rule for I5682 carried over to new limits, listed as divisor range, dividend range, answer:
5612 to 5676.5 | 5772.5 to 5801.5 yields 1.08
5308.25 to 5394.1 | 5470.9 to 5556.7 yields 1.02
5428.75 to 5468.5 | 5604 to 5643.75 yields 0.96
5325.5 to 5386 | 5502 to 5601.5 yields 1.00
